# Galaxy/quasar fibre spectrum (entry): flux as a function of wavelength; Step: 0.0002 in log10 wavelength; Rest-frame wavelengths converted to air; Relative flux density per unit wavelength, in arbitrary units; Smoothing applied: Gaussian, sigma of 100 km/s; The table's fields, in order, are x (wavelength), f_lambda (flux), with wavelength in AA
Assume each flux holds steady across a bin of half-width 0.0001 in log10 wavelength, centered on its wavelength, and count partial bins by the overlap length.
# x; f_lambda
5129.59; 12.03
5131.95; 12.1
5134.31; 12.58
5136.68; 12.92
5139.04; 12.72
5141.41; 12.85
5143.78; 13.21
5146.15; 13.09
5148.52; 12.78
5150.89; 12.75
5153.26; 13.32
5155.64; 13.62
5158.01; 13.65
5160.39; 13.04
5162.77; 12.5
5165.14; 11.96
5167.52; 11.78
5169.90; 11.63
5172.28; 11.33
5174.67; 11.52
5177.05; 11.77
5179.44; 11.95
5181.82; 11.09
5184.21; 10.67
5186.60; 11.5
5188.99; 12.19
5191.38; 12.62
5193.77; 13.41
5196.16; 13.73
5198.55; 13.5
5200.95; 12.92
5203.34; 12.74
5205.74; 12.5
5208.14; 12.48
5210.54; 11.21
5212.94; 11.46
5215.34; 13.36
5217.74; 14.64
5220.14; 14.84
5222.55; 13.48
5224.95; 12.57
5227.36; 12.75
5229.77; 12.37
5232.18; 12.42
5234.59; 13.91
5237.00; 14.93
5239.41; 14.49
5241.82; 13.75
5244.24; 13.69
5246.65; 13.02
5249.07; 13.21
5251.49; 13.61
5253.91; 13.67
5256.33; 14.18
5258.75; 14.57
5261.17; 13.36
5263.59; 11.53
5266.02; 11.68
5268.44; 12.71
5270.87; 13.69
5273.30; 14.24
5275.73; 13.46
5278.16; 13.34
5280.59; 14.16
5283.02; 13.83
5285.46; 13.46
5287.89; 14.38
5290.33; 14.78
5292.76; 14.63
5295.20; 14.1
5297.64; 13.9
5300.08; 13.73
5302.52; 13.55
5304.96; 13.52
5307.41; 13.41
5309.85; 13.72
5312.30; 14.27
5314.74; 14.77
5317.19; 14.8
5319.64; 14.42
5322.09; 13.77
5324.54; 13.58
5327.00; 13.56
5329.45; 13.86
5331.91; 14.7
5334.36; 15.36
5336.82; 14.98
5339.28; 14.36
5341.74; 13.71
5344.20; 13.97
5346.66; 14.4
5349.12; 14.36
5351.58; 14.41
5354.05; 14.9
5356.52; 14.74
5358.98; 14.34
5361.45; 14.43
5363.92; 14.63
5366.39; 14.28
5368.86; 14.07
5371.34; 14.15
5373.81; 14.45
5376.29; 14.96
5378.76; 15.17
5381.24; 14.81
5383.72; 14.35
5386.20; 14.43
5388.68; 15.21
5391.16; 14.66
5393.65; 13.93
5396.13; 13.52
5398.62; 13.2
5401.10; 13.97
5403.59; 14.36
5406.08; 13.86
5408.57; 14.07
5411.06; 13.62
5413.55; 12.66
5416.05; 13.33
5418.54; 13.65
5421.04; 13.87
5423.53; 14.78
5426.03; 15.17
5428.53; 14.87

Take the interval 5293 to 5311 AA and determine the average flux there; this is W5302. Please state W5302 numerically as 13.8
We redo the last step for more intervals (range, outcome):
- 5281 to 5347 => 14.1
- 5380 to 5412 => 14.2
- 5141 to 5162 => 13.1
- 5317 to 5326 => 14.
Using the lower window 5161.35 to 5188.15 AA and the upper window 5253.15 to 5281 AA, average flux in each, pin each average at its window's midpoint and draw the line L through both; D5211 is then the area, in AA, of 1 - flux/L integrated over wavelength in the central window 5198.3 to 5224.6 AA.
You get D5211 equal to -1.4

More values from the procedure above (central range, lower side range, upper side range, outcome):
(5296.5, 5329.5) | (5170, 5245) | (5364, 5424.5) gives -0.9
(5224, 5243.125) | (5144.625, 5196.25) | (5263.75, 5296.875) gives -0.5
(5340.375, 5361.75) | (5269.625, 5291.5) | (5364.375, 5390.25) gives 0.1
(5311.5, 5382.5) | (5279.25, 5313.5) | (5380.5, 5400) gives -1.5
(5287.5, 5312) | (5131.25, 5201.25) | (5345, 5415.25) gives -0.7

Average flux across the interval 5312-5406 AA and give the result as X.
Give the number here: 14.4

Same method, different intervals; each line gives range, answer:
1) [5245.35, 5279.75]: 13.3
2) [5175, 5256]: 12.9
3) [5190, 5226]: 13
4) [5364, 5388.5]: 14.6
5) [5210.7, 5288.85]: 13.4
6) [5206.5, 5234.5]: 12.9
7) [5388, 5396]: 14.4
